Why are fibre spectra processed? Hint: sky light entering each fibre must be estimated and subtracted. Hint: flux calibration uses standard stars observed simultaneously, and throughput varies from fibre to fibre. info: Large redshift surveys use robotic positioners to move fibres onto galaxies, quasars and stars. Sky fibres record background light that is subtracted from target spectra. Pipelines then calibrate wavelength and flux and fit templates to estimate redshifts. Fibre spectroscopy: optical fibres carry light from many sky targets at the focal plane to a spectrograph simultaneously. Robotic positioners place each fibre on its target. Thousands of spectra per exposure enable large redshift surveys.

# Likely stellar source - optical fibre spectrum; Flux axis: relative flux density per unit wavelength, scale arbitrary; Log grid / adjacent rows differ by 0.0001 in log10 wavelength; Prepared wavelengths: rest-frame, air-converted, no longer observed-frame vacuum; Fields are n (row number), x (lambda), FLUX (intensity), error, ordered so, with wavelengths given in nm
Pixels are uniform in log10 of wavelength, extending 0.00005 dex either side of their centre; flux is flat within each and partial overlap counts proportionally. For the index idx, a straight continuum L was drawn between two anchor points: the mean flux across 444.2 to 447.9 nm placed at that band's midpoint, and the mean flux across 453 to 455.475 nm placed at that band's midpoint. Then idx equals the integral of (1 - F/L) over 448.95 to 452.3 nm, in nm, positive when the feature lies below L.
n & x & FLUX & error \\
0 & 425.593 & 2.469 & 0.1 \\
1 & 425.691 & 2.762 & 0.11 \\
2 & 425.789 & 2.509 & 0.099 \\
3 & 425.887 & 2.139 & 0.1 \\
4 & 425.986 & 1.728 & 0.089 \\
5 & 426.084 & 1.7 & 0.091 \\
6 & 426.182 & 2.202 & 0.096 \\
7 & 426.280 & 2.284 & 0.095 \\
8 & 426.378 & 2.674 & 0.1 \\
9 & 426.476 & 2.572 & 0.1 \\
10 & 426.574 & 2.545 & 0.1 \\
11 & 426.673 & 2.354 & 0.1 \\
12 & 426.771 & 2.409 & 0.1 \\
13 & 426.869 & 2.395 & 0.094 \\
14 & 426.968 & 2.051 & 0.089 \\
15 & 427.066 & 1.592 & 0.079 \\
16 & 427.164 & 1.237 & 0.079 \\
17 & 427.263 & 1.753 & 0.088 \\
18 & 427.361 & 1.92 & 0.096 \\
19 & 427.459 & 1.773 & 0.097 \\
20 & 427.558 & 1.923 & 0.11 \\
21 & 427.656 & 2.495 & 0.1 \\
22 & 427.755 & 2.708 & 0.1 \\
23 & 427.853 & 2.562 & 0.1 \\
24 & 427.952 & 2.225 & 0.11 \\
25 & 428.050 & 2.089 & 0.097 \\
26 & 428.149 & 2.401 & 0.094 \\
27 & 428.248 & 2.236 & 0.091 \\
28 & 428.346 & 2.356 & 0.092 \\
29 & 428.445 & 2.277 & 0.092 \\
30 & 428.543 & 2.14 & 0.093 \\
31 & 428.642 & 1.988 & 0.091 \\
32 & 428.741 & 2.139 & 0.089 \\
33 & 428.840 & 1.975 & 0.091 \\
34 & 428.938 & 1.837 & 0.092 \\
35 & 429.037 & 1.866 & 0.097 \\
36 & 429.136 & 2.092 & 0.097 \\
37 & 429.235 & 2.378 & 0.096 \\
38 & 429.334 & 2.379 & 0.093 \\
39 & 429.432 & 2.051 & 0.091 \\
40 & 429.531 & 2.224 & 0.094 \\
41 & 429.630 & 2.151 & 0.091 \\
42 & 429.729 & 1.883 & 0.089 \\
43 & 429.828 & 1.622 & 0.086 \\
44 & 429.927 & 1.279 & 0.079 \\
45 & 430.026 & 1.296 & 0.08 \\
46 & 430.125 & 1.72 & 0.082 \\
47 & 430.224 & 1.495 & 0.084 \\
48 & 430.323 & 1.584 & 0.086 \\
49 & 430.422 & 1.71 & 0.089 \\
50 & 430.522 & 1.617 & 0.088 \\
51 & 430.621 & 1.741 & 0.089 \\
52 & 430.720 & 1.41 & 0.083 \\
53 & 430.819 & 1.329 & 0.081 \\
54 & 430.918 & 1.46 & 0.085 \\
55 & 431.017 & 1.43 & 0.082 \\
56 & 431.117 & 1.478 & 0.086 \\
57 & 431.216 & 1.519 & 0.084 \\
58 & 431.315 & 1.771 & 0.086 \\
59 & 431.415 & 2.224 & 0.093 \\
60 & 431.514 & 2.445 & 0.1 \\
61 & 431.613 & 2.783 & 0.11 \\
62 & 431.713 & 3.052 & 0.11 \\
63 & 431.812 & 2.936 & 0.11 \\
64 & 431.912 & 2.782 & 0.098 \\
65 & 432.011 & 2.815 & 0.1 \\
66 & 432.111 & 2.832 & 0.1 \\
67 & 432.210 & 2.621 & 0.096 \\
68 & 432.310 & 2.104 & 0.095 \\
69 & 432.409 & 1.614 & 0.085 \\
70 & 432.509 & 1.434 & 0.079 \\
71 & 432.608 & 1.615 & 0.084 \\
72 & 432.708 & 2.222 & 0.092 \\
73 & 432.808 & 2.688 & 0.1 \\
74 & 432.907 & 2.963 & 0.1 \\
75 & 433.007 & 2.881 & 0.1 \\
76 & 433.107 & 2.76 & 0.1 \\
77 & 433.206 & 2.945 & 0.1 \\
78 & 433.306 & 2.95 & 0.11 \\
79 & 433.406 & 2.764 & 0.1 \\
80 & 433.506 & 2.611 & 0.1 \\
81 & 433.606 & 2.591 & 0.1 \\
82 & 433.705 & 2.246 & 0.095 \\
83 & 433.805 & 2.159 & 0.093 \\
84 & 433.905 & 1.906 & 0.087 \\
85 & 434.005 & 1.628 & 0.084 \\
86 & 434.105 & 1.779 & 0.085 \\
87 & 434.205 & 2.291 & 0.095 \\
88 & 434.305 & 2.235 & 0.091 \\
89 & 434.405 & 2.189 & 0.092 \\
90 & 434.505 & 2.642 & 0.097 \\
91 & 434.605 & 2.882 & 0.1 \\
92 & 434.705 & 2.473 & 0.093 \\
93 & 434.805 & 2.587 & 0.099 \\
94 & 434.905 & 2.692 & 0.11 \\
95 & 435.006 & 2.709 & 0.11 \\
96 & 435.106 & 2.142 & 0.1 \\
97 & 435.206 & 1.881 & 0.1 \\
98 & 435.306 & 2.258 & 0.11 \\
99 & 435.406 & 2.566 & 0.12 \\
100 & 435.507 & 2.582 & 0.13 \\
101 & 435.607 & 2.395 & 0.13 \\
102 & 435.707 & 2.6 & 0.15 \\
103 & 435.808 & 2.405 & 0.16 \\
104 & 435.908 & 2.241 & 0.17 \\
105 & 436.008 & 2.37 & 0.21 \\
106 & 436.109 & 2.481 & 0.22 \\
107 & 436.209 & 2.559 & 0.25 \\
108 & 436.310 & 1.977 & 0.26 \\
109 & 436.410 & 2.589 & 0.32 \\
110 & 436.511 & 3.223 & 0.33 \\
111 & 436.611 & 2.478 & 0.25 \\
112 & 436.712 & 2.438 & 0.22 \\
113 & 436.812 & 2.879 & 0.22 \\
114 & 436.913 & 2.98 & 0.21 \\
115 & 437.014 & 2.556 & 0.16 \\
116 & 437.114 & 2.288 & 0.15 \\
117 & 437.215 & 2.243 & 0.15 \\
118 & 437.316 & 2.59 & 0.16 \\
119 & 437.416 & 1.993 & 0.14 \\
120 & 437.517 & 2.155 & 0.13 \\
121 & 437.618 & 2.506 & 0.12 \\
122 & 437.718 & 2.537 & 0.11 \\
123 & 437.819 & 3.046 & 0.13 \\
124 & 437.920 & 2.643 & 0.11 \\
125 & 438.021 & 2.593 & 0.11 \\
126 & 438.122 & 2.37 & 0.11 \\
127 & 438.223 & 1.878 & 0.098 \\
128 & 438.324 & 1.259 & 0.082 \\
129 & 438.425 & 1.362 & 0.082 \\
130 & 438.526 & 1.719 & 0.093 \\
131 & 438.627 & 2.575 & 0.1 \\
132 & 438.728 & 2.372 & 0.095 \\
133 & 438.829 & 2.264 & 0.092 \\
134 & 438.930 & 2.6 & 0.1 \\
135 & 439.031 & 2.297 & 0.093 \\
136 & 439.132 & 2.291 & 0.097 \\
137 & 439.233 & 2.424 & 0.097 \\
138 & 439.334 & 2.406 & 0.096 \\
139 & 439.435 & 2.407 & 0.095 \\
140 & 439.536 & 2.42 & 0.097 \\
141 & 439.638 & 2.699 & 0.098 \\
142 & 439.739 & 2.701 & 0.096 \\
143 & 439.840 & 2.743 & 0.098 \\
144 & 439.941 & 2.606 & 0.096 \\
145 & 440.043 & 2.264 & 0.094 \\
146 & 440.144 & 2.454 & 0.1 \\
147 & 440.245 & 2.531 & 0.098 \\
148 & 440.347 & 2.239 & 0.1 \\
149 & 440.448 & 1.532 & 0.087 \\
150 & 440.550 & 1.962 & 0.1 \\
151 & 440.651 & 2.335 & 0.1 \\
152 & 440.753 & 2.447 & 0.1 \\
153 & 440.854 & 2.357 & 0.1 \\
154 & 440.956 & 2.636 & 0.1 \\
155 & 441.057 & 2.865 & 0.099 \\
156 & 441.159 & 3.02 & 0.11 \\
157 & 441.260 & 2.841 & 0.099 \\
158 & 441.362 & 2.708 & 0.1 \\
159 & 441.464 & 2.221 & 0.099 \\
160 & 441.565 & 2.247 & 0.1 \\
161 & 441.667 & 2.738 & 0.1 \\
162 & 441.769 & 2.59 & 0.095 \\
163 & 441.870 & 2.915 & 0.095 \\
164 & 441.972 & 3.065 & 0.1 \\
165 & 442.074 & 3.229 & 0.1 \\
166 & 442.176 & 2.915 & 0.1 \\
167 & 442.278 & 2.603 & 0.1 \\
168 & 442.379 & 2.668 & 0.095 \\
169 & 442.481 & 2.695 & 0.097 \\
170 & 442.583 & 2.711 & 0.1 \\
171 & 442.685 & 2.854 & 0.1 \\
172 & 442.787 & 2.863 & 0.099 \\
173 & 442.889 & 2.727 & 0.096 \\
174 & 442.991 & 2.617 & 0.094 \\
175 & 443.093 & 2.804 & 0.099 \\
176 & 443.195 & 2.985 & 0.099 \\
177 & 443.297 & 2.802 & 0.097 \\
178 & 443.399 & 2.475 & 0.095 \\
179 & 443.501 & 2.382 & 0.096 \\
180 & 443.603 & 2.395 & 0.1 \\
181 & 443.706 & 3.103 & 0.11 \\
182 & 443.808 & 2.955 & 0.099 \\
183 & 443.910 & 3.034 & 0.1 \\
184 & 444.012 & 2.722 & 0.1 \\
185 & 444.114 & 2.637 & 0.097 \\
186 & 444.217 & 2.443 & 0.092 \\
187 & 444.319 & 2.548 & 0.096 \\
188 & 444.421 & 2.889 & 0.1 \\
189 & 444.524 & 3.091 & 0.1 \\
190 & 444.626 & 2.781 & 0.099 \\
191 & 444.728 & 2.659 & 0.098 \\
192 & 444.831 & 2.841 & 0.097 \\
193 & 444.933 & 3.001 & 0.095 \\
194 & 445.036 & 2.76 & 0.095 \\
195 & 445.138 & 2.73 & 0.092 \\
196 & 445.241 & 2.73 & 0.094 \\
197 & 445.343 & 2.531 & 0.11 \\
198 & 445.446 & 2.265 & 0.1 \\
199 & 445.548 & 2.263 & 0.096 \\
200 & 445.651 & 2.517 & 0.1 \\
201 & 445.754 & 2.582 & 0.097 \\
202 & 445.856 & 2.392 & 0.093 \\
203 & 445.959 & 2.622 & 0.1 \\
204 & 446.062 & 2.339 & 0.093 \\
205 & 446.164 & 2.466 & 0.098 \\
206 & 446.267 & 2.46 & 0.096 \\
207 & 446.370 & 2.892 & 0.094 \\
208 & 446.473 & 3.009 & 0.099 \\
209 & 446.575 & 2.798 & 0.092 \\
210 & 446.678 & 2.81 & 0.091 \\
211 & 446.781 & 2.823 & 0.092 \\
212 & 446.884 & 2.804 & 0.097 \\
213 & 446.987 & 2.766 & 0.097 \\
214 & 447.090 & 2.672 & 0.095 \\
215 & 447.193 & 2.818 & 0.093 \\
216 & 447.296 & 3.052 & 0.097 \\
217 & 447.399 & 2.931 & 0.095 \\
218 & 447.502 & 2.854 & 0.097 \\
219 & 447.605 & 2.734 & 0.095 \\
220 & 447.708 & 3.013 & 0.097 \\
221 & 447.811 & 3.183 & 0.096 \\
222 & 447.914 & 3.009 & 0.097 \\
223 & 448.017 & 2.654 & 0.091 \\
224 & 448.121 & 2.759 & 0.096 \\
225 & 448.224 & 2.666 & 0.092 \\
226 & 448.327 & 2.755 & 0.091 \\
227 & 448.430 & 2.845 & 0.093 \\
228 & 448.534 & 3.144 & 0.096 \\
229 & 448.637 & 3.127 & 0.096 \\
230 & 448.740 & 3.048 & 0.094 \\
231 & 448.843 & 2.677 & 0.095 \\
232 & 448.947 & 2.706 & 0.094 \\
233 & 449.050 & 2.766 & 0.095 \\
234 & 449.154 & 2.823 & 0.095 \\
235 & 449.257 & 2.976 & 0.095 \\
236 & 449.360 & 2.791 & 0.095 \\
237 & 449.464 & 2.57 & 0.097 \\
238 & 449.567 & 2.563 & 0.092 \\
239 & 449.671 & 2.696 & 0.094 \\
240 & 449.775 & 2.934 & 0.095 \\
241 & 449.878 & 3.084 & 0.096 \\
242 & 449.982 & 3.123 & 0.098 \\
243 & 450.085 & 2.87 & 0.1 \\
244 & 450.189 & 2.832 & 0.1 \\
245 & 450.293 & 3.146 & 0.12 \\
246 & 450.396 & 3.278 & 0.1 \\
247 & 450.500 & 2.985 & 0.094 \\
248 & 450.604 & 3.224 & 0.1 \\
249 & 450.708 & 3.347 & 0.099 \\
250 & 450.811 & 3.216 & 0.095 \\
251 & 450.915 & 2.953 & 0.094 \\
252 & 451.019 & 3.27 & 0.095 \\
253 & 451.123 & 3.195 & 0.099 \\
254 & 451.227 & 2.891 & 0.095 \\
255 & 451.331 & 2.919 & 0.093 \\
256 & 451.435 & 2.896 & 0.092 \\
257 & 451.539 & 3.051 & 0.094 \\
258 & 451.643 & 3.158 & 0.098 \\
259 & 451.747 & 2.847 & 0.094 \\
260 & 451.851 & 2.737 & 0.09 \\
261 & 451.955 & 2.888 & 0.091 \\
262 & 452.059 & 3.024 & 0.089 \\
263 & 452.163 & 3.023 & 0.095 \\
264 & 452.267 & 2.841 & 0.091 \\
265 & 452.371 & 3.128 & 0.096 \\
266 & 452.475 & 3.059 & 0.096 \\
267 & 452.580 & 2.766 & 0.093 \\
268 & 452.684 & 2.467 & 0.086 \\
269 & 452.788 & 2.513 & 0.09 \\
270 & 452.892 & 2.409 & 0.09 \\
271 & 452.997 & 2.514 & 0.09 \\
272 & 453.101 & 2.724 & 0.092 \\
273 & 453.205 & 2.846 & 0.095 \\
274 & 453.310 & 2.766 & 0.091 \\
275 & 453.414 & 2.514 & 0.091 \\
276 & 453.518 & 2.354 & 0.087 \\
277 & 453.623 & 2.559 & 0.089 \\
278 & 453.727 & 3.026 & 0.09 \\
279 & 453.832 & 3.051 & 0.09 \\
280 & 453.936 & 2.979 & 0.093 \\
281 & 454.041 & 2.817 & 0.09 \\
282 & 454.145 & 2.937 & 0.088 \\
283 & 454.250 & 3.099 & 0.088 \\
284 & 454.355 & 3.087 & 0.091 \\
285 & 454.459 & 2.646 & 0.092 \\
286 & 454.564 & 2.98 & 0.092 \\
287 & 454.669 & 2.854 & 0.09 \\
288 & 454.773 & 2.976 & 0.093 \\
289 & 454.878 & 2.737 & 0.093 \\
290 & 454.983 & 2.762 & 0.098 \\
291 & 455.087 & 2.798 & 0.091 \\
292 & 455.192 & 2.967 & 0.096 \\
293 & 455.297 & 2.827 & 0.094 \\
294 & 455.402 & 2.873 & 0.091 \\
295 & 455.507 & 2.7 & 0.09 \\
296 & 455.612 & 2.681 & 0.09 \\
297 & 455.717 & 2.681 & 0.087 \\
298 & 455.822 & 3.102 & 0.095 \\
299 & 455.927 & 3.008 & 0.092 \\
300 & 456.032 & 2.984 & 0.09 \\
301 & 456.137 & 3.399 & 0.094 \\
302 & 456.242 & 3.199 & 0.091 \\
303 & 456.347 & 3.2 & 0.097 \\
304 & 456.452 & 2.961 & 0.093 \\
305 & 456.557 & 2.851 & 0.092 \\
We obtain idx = -0.22 nm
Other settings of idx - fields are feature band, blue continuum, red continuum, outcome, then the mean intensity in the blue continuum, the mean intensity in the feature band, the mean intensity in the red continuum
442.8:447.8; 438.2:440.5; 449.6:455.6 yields -0.346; 2.27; 2.72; 2.89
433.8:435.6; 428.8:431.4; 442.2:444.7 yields -0.193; 1.75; 2.32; 2.74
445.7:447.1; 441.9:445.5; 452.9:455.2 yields 0.049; 2.76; 2.67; 2.81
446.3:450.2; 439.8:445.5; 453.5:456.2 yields -0.132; 2.66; 2.86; 2.89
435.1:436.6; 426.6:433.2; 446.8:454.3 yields -0.073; 2.08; 2.43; 2.88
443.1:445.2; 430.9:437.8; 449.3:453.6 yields -0.068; 2.39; 2.76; 2.89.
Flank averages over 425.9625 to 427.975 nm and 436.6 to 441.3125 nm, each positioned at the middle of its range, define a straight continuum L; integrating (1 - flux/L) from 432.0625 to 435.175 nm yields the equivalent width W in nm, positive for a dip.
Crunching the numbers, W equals -0.14 nm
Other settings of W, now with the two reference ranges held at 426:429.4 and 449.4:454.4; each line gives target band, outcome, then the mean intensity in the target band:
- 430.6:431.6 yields 0.24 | 1.72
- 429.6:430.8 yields 0.34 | 1.61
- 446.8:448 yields -0.05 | 2.89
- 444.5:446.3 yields 0.06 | 2.61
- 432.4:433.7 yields -0.09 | 2.48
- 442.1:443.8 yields -0.07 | 2.74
